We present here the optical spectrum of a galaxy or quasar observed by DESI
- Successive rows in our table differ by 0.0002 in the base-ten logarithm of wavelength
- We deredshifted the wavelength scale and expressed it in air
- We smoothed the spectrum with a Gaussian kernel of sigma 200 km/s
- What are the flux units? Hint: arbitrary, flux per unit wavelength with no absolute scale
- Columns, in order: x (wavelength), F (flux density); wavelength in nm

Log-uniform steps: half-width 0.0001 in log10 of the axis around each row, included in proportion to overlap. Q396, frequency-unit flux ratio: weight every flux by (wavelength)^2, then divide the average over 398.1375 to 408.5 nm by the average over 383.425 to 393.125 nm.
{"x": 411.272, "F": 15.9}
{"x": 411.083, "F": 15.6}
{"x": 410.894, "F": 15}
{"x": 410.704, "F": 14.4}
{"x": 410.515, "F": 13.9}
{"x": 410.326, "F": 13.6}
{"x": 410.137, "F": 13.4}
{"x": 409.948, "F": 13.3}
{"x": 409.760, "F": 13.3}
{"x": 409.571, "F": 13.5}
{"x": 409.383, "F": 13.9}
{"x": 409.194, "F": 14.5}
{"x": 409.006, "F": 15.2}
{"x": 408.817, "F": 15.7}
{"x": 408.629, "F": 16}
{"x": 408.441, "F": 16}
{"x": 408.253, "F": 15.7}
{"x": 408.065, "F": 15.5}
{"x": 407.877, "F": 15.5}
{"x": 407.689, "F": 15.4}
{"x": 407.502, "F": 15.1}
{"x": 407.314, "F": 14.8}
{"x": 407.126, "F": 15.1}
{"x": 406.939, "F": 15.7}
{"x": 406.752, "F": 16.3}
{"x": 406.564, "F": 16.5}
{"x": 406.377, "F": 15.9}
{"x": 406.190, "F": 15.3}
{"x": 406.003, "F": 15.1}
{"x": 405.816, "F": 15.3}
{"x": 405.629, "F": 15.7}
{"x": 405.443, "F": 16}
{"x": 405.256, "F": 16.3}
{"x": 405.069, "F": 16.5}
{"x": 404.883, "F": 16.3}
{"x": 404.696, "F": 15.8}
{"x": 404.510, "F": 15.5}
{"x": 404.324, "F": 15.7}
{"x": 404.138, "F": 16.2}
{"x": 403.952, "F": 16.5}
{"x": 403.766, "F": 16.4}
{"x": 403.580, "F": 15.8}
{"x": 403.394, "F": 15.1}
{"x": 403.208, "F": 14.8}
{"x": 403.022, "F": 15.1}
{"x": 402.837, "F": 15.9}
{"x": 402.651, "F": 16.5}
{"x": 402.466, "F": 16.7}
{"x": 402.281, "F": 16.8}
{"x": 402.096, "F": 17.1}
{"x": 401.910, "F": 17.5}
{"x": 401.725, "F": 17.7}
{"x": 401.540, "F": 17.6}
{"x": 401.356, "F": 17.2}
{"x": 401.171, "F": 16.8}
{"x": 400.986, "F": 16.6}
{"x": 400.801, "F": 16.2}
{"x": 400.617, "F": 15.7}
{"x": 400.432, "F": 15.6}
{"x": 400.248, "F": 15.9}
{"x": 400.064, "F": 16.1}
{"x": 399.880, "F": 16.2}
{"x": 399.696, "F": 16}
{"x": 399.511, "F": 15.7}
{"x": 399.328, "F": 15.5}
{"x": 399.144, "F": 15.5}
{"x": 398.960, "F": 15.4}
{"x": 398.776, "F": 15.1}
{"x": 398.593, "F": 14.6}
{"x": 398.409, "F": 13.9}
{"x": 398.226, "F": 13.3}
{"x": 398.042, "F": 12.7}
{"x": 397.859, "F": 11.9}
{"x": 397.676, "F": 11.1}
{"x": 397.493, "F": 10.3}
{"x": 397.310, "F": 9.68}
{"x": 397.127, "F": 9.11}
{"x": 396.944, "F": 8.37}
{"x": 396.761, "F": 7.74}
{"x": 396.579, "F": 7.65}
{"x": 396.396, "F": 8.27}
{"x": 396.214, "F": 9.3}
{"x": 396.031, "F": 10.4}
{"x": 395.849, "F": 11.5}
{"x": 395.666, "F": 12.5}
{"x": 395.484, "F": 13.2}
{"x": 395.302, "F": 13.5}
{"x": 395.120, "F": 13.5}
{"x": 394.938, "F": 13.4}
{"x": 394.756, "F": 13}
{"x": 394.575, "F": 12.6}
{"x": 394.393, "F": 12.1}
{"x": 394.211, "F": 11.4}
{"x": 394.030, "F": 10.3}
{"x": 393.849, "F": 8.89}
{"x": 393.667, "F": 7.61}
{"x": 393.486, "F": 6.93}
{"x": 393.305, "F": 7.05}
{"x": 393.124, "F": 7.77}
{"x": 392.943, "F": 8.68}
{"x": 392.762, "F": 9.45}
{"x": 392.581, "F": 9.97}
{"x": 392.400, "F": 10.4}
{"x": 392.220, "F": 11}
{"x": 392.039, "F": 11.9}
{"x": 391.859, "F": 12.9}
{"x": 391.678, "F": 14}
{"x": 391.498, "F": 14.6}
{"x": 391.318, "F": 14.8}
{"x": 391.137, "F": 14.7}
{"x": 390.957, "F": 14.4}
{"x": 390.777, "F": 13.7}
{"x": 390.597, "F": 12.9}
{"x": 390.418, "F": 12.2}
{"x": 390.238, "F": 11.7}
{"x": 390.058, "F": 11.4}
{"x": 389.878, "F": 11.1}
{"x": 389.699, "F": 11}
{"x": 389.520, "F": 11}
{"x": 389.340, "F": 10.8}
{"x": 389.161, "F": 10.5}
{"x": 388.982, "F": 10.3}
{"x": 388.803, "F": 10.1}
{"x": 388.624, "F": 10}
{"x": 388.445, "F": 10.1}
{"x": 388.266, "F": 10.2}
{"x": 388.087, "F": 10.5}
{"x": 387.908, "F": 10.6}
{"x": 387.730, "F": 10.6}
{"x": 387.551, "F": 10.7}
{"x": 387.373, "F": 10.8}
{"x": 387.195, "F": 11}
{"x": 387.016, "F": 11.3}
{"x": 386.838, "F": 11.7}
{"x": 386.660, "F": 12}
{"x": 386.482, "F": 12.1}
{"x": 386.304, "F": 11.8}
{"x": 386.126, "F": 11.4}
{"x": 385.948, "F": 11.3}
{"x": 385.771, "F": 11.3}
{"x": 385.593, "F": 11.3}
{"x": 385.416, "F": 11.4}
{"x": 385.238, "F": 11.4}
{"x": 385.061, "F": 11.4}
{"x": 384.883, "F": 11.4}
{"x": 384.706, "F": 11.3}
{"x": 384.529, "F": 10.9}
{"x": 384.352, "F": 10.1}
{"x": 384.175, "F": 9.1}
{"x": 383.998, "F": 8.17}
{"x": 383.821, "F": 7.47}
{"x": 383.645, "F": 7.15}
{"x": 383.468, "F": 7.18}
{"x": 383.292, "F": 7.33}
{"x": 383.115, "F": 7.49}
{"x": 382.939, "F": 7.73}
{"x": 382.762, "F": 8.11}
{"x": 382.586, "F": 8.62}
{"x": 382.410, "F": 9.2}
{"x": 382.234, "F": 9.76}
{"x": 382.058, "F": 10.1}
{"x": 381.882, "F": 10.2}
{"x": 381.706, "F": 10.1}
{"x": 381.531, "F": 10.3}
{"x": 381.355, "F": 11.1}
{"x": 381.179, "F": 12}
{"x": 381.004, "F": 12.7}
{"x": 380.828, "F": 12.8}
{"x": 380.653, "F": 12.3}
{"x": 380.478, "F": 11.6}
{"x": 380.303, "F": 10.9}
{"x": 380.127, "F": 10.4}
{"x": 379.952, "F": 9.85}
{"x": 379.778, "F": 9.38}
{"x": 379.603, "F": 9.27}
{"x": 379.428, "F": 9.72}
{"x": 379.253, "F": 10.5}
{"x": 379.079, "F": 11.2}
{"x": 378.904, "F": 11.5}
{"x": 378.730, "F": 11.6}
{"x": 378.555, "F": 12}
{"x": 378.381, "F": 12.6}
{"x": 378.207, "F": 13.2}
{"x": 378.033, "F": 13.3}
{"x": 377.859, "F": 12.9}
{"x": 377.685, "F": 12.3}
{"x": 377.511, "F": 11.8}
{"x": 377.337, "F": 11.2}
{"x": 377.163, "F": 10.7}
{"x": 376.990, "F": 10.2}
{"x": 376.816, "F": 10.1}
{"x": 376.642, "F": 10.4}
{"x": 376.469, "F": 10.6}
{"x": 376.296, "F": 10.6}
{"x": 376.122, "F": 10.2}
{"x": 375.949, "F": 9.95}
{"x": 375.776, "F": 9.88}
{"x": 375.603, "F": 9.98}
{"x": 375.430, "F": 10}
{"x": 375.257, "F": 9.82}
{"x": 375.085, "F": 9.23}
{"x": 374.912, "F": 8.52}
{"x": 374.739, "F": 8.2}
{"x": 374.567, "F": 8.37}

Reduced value 1.54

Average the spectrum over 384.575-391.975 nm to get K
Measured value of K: 11.7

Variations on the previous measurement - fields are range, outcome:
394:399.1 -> 11.7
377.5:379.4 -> 12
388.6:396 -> 11.4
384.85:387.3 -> 11.5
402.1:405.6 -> 16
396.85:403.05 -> 14.9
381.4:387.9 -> 10.1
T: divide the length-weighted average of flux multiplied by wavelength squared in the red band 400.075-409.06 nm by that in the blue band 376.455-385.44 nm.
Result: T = 1.73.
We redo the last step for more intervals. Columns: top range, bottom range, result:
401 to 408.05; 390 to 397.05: 1.52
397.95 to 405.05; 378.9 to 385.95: 1.74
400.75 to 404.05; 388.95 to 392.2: 1.40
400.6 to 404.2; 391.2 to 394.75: 1.60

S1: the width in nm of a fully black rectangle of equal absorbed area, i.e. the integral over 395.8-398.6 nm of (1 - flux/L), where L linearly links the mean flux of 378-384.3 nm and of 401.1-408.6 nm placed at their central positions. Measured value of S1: 0.72 nm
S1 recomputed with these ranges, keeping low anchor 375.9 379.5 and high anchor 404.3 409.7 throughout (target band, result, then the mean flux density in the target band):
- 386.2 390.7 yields 0.62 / 11.1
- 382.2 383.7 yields 0.50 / 8.02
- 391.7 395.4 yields 0.79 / 10.7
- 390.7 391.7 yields -0.09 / 14.4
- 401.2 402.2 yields -0.18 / 17.4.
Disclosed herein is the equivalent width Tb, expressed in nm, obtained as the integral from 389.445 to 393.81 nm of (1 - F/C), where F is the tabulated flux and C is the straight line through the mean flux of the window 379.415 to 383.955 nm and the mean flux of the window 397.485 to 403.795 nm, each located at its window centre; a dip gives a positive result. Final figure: 0.49 nm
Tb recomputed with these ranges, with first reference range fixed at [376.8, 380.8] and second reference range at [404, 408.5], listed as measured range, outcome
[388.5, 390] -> 0.27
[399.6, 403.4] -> -0.36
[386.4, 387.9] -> 0.17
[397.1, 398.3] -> 0.26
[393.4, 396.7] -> 0.72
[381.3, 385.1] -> 0.87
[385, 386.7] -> 0.12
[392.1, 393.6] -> 0.51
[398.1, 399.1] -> 0.00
